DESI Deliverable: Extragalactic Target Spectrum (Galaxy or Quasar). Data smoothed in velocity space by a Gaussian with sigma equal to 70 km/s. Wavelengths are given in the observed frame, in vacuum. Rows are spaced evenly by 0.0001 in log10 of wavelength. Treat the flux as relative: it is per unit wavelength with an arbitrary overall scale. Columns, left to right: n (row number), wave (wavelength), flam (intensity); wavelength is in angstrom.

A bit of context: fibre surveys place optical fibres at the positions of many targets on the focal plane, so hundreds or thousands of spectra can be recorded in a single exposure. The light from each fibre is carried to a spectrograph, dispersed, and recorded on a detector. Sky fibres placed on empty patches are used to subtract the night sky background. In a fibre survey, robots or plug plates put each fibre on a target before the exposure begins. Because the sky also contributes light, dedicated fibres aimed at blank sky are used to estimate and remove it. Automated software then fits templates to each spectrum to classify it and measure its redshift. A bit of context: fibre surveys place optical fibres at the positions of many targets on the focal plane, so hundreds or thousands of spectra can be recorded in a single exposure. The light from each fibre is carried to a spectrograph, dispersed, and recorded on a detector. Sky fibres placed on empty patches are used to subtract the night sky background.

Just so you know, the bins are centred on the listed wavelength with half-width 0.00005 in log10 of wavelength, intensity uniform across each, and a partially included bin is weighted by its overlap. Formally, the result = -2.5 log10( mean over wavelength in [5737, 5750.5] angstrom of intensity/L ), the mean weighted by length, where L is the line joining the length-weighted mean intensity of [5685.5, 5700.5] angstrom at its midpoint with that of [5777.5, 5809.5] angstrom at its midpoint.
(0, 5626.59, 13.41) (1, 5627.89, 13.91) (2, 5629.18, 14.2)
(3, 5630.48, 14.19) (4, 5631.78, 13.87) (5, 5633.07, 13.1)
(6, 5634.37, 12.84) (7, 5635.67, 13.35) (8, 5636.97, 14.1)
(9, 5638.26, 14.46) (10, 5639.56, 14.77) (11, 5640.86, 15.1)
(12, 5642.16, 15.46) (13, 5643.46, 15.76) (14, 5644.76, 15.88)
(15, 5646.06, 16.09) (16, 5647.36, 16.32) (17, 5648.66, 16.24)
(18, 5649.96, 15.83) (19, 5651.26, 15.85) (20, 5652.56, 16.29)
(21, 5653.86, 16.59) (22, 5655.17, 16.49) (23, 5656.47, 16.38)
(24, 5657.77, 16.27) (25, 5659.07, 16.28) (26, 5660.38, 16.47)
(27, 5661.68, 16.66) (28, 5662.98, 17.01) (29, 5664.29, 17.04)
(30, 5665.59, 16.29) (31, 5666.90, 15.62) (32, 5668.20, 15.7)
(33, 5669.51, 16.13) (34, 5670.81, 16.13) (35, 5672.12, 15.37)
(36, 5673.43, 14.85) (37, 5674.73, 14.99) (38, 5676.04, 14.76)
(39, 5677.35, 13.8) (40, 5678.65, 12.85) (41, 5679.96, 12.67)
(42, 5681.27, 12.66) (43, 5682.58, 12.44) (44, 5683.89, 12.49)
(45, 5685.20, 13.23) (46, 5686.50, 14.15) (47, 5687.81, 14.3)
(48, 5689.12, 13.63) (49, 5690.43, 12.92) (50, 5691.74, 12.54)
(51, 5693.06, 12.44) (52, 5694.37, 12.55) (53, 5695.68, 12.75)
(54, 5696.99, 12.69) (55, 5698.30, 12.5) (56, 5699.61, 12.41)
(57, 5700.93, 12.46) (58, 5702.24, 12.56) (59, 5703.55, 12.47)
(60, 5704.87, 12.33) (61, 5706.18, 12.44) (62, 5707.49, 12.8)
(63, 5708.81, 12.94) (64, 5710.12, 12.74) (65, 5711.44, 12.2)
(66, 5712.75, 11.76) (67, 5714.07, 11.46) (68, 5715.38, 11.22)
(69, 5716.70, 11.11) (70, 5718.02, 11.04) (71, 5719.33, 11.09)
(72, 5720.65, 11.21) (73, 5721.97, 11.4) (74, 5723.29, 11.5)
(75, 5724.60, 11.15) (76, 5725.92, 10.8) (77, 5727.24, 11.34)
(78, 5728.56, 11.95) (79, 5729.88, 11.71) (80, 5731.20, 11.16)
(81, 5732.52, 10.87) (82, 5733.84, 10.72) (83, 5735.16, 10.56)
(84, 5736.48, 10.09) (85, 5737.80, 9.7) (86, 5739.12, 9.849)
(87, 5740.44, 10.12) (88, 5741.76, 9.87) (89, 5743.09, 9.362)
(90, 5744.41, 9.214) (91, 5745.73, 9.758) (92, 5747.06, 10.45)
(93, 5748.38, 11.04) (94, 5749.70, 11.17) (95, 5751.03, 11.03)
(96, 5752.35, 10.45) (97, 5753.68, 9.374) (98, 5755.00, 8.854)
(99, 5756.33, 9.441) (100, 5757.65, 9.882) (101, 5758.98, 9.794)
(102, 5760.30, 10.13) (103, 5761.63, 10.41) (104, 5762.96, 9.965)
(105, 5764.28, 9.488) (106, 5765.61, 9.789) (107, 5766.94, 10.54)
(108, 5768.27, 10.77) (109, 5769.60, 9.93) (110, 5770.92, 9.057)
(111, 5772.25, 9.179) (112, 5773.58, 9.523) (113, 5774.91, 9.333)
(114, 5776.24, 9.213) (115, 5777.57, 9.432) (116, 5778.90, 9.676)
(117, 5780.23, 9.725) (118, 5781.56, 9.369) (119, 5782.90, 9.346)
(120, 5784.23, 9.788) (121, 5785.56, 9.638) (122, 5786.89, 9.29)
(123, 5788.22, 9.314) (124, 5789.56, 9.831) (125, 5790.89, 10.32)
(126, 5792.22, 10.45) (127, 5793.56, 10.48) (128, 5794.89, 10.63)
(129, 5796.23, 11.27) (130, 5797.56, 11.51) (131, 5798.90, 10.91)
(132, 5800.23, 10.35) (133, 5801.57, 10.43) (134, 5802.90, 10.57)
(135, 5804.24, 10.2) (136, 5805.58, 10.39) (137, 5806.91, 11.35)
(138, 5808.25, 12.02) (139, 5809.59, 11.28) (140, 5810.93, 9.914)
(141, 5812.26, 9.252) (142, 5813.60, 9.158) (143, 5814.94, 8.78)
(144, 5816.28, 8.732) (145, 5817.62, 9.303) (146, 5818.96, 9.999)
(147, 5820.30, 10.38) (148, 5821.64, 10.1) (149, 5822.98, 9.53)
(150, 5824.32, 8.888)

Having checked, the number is 0.157 mag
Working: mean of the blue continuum 13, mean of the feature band 10.1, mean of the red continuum 10.3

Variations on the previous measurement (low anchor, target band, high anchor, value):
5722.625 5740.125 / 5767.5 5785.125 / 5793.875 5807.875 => 0.13 mag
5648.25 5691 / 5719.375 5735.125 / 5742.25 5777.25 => 0.05 mag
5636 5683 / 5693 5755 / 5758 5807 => 0.12 mag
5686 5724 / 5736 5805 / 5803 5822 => 0.10 mag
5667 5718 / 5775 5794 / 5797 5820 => 0.12 mag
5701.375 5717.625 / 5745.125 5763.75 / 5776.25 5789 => 0.04 mag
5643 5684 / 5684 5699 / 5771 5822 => 0.10 mag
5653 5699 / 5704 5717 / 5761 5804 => 0.08 mag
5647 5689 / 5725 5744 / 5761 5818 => 0.17 mag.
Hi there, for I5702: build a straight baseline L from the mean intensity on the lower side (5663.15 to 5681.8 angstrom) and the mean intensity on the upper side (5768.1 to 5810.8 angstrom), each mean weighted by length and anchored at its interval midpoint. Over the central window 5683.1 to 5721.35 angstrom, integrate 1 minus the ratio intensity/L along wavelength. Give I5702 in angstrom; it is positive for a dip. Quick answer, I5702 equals 3.70 angstrom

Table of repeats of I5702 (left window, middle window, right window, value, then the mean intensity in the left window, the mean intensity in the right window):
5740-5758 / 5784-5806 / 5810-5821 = -1.56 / 10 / 9.49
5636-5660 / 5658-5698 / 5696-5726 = -1.13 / 15.8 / 12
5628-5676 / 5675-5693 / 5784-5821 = 1.35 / 15.5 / 10.2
